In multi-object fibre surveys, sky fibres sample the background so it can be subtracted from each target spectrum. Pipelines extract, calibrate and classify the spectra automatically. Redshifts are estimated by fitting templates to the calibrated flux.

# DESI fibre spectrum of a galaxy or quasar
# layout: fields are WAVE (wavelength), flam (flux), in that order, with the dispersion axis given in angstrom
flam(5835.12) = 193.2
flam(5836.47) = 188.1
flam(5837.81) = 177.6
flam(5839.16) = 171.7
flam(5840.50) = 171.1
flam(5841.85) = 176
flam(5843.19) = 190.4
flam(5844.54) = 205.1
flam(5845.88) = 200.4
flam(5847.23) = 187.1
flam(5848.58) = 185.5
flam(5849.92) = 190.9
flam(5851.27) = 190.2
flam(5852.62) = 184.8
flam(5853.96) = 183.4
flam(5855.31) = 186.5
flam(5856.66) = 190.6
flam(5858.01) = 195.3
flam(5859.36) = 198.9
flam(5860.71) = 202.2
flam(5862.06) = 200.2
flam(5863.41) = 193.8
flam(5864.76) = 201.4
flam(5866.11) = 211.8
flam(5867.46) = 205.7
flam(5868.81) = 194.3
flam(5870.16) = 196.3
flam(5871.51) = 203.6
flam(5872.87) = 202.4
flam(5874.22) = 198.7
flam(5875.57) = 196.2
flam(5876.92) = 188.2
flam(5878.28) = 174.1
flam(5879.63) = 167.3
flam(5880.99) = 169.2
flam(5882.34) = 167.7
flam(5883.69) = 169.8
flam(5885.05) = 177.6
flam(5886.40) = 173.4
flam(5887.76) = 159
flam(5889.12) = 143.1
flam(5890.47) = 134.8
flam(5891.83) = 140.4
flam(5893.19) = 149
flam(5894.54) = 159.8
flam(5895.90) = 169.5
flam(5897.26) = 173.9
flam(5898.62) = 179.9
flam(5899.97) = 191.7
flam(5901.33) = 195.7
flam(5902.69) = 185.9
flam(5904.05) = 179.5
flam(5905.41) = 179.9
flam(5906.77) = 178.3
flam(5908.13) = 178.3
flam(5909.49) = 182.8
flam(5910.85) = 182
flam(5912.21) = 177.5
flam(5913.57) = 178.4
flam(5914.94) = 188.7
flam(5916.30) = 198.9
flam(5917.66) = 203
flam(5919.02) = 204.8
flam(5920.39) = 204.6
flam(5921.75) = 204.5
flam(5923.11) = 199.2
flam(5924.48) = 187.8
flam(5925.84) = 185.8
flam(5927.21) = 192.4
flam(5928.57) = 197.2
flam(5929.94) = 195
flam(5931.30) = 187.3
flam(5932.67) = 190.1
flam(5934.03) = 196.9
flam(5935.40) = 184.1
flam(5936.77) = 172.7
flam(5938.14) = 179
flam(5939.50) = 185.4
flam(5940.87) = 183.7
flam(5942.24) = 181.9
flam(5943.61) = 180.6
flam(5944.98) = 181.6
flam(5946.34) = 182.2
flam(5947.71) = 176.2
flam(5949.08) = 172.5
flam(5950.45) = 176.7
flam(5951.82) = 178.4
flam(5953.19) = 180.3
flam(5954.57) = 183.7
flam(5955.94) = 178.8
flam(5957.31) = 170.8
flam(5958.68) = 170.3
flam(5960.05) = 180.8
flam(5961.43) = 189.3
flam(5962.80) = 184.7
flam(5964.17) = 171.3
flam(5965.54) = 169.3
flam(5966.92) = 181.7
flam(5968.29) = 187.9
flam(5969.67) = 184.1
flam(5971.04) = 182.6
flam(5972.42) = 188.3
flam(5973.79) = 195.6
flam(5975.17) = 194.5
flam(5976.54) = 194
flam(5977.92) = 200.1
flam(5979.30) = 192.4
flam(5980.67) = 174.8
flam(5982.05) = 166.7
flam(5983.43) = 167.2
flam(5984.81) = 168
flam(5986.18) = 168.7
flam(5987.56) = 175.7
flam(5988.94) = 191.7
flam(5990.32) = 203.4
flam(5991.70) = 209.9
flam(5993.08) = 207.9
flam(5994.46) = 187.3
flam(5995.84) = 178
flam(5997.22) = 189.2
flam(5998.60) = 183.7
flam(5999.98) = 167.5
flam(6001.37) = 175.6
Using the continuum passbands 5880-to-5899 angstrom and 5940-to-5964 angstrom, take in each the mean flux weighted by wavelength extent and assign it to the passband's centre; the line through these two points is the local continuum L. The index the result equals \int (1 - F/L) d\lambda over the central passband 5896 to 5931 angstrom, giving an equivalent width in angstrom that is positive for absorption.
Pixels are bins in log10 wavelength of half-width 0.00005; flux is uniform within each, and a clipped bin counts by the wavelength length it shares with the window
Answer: -4.2 angstrom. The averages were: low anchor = 162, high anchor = 179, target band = 189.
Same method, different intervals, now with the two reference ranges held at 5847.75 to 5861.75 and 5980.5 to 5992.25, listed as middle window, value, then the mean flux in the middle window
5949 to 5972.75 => 0.4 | 180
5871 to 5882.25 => 0.2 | 186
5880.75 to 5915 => 2.9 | 172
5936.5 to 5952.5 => 0.4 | 179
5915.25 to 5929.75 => -0.9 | 197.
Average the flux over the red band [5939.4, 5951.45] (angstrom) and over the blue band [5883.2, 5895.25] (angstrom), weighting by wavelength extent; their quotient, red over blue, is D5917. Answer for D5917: 1.15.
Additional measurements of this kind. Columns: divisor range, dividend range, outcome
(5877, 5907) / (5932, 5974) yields 1.07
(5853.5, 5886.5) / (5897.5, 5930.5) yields 1.00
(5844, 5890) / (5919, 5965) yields 0.98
